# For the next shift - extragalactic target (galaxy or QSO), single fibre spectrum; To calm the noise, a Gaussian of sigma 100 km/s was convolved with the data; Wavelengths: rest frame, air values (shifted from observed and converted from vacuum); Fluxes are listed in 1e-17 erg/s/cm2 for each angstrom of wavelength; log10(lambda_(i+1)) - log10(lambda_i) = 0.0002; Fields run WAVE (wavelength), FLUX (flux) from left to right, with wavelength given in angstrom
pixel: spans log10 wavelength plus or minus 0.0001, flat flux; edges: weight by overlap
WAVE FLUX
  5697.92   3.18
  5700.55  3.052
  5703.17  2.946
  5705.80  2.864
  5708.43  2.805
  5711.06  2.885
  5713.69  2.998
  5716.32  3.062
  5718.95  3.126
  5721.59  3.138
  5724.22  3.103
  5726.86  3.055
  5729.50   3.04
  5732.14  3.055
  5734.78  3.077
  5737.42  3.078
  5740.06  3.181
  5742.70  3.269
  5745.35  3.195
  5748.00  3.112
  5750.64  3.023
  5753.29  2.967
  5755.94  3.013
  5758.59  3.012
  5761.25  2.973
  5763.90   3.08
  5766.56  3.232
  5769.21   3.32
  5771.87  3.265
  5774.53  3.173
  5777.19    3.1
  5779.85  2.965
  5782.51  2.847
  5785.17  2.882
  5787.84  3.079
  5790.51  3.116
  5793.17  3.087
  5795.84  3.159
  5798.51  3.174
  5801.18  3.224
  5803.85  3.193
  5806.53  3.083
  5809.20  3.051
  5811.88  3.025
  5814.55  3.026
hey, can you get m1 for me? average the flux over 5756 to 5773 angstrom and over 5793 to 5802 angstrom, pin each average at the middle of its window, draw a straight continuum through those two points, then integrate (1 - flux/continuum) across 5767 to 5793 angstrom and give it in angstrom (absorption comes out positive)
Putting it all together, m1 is 0.5 angstrom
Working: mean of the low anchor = 3.14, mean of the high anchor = 3.17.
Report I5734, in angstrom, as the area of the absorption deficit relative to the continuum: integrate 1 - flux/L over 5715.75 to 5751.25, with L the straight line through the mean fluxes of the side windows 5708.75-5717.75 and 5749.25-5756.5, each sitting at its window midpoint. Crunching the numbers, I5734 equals -1.5 angstrom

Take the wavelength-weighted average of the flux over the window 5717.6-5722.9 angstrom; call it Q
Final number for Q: 3.13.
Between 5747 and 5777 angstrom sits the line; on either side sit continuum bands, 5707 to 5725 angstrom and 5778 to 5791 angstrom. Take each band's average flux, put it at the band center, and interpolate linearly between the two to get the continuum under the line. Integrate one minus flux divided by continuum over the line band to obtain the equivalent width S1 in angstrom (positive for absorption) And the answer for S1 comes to -1.20 angstrom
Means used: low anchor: 3.01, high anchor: 2.97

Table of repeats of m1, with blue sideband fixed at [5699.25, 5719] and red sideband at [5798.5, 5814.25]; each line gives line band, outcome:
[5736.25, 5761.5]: -0.5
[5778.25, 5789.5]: 0.5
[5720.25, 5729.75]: -0.3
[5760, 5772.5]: -0.5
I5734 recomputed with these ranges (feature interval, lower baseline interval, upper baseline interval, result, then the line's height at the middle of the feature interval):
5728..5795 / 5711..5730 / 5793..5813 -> 0.2 angstrom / 3.09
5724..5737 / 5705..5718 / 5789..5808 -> -0.4 angstrom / 2.98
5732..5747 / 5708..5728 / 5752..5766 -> -0.6 angstrom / 3.03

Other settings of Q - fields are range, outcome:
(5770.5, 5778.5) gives 3.18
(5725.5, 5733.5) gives 3.05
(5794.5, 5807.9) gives 3.17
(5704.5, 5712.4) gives 2.85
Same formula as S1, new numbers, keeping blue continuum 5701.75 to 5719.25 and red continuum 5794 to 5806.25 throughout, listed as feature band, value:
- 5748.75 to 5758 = 0.1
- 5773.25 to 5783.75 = 0.3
